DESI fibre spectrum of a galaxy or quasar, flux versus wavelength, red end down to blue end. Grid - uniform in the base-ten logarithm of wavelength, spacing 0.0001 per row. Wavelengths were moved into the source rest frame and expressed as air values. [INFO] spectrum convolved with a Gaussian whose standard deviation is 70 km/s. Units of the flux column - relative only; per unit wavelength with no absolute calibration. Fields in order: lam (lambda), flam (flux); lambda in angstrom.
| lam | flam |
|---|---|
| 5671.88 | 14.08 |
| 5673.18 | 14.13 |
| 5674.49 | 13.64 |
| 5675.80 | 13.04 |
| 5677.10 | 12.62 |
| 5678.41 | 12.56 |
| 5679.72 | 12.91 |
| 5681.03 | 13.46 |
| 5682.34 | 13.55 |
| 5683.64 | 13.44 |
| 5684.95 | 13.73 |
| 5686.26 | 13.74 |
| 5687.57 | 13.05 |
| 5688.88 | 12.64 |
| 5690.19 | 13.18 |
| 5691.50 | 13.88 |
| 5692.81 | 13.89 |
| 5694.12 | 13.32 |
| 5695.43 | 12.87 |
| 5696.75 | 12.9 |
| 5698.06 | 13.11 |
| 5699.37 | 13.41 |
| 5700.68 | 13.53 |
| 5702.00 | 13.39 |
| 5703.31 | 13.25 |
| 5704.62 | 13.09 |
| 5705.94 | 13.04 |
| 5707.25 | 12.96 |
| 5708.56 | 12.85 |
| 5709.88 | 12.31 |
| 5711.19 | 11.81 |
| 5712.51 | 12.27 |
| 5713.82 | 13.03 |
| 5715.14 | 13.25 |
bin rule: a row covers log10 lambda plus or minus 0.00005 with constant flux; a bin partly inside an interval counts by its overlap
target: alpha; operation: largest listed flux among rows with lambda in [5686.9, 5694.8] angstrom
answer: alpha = 13.89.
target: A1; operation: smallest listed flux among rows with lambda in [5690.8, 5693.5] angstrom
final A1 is 13.88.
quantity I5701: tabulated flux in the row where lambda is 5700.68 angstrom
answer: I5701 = 13.53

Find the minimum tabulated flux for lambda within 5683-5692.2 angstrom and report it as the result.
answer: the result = 12.64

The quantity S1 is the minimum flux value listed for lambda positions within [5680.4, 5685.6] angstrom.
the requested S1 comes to 13.44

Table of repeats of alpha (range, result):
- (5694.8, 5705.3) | 13.53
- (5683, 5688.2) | 13.74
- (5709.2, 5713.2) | 12.31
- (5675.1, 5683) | 13.55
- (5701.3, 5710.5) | 13.39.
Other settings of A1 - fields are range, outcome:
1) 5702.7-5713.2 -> 11.81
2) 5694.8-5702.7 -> 12.87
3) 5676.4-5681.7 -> 12.56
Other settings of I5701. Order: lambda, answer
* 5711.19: 11.81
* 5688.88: 12.64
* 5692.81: 13.89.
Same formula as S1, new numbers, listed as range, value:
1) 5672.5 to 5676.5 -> 13.04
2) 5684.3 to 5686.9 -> 13.73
